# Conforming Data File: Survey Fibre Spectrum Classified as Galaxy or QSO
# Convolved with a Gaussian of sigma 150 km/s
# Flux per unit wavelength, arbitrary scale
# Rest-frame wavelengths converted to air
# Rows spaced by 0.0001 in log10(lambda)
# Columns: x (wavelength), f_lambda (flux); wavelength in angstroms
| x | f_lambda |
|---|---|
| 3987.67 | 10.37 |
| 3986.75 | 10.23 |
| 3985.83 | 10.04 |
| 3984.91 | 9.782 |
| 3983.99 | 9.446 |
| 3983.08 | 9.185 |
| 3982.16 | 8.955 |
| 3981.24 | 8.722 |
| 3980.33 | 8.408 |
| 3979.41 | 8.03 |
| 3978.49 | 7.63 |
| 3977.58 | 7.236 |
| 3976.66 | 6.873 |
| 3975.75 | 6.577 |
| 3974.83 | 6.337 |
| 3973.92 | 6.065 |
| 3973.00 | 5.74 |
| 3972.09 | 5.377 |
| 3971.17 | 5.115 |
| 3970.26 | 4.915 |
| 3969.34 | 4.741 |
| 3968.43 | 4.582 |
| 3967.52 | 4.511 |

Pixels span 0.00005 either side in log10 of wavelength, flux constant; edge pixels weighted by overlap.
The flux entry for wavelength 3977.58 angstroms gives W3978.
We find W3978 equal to 7.236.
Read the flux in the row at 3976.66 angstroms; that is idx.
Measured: 6.873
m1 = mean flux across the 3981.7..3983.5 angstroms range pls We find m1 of 9.04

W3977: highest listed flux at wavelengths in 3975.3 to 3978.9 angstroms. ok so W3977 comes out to 7.63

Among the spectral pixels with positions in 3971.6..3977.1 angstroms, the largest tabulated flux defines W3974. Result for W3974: 6.873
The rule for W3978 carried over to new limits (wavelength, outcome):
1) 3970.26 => 4.915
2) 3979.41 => 8.03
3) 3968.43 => 4.582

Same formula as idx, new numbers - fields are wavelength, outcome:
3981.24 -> 8.722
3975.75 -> 6.577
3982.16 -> 8.955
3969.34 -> 4.741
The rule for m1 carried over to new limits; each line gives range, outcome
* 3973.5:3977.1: 6.48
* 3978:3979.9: 7.82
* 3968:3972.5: 4.94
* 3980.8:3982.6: 8.82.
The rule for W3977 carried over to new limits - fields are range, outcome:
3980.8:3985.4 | 9.782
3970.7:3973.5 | 5.74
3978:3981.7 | 8.722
